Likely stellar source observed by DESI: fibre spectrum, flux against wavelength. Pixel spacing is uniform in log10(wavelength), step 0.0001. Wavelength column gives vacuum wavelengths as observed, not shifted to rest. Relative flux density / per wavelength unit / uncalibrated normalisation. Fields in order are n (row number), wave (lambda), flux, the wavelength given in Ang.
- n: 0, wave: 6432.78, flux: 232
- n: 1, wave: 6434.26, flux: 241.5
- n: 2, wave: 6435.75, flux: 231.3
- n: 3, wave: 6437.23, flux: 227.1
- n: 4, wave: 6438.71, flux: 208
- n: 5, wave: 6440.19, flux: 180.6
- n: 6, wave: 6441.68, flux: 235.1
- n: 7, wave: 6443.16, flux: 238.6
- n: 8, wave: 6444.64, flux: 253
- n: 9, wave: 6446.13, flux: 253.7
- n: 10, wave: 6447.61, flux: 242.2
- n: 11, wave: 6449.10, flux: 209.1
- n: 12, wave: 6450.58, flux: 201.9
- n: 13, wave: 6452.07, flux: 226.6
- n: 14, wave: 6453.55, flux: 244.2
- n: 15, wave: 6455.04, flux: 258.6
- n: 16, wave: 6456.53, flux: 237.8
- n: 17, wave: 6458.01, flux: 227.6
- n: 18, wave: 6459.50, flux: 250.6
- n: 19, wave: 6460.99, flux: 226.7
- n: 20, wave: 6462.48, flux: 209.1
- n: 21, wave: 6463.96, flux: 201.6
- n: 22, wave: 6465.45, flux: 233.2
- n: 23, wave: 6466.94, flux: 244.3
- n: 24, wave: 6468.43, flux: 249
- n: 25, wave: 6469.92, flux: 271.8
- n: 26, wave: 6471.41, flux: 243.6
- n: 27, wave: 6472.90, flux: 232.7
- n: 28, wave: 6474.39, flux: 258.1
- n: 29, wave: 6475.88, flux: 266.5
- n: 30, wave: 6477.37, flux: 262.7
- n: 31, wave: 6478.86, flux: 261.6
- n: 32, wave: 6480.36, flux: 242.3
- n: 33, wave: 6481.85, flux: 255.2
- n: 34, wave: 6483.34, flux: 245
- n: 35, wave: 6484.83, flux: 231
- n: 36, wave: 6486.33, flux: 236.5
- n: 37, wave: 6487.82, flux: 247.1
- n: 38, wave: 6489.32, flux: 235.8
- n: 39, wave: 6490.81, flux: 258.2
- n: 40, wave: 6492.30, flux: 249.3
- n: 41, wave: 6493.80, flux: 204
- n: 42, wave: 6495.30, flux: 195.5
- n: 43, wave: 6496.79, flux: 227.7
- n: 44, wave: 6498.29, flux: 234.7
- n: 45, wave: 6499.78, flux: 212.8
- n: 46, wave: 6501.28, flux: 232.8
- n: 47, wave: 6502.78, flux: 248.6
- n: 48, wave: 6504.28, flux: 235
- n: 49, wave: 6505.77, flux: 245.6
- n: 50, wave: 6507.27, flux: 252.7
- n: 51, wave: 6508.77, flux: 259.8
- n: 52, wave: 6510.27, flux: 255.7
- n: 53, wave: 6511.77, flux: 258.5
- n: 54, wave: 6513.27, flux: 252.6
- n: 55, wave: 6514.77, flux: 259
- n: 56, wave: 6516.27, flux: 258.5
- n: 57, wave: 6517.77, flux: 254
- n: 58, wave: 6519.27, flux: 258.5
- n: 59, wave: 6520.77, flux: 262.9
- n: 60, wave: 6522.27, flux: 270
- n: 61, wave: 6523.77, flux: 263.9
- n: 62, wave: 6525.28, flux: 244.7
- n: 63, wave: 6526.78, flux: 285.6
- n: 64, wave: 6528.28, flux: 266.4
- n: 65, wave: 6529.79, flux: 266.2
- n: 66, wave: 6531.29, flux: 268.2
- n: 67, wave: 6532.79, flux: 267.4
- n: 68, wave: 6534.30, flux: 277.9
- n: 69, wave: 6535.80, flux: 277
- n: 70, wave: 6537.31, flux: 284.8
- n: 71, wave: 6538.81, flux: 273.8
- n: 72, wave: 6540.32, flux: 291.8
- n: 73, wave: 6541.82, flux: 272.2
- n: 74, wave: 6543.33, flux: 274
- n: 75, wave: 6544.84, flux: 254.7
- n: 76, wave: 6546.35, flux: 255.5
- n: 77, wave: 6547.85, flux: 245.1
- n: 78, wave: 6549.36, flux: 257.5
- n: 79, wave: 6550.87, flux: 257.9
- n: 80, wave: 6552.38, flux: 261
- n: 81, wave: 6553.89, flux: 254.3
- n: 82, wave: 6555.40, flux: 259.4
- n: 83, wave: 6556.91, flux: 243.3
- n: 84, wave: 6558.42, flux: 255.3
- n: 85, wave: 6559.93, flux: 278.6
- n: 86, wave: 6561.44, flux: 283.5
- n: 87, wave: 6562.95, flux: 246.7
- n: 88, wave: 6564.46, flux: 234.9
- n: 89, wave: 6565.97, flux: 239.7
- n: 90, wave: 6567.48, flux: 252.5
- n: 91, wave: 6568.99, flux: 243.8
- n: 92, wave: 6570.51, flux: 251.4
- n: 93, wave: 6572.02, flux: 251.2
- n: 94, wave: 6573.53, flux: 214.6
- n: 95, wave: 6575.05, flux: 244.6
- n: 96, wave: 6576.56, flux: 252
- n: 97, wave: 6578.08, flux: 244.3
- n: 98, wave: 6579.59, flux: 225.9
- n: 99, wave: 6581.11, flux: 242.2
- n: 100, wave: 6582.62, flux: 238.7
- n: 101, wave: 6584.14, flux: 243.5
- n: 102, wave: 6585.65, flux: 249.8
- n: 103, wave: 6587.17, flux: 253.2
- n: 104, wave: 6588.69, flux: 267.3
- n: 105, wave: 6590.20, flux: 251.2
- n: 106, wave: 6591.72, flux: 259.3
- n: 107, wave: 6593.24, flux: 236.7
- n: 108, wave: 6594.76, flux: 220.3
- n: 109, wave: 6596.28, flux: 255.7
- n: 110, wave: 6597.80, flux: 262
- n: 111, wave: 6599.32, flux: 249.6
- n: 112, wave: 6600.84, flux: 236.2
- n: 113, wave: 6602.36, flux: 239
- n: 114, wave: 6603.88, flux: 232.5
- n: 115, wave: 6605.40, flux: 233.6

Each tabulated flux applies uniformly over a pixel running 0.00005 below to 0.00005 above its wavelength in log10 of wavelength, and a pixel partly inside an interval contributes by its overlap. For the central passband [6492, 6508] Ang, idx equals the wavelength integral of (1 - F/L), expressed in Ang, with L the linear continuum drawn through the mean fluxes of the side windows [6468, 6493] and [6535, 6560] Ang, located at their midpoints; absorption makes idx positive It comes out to 1.5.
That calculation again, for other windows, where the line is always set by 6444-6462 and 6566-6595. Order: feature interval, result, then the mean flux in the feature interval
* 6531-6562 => -3.1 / 266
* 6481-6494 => -0.2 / 242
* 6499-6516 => -0.5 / 247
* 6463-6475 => -0.2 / 241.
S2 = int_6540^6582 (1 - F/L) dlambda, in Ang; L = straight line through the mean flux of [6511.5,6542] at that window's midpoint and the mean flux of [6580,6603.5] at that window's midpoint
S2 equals 0.6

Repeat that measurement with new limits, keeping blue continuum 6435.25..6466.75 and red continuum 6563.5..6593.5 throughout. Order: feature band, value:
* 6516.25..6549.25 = -3.8 Ang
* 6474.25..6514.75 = -1.5 Ang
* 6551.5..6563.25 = -0.9 Ang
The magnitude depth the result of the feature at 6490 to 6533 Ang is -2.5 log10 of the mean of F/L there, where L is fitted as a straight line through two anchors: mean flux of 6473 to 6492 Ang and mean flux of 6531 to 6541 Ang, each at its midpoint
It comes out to 0.06 mag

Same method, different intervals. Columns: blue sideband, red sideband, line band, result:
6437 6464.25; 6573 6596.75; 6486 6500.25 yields 0.01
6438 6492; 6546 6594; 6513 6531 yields -0.08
